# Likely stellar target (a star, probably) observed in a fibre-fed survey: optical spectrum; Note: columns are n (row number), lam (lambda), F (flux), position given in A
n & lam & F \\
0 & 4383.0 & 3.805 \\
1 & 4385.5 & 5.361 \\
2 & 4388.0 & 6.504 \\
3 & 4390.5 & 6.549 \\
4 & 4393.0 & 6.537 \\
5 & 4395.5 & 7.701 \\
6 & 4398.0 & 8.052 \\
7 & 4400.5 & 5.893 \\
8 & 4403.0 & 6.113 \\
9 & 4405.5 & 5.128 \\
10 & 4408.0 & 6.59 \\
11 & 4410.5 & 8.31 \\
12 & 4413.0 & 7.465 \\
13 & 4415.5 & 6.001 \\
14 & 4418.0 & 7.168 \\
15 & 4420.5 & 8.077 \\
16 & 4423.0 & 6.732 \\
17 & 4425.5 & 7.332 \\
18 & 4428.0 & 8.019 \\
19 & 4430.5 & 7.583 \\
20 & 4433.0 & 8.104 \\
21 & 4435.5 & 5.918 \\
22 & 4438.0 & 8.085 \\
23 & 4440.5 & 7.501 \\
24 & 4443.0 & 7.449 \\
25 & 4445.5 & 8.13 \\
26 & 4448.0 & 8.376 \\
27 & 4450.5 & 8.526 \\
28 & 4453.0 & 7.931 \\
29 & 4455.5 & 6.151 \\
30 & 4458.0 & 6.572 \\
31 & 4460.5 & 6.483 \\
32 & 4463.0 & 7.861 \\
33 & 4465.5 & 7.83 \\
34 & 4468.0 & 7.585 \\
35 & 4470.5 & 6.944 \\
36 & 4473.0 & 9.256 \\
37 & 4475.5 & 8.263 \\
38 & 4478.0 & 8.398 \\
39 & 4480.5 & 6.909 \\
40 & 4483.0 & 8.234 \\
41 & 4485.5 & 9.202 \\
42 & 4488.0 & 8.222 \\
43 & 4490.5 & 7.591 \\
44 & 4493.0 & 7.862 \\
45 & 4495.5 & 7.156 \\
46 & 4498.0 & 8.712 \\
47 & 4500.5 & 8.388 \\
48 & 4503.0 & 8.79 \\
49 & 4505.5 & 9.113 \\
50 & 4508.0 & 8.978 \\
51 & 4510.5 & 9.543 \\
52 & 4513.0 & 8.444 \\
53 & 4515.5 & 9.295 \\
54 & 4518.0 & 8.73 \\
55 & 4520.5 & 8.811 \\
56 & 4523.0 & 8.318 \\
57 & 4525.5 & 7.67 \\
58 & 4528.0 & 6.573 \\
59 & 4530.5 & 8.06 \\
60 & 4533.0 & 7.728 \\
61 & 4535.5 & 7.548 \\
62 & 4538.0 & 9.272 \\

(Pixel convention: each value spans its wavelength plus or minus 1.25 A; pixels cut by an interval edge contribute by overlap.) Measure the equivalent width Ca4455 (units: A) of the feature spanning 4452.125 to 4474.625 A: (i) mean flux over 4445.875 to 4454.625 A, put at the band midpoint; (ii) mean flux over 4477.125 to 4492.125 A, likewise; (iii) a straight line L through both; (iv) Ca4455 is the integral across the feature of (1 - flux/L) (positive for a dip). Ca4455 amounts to 2.0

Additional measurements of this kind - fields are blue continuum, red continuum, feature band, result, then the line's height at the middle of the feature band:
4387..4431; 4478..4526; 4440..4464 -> 0.5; 7.65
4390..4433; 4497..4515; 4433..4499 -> 2.9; 8.1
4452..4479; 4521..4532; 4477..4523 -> -4.8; 7.66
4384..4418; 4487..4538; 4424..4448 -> -1.5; 7.15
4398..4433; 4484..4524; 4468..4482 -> 0.2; 8.07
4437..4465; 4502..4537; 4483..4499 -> -0.2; 8.05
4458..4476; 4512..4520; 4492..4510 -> 0.0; 8.47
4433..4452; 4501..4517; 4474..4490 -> 0.6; 8.48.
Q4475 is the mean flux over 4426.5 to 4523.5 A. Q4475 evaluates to 8.03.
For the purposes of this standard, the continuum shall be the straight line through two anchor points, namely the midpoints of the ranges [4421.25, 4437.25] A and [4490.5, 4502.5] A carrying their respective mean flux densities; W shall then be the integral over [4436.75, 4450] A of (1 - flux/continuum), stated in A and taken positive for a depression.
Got -0.8 A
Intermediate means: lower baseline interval 7.33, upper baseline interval 8.03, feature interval 7.94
